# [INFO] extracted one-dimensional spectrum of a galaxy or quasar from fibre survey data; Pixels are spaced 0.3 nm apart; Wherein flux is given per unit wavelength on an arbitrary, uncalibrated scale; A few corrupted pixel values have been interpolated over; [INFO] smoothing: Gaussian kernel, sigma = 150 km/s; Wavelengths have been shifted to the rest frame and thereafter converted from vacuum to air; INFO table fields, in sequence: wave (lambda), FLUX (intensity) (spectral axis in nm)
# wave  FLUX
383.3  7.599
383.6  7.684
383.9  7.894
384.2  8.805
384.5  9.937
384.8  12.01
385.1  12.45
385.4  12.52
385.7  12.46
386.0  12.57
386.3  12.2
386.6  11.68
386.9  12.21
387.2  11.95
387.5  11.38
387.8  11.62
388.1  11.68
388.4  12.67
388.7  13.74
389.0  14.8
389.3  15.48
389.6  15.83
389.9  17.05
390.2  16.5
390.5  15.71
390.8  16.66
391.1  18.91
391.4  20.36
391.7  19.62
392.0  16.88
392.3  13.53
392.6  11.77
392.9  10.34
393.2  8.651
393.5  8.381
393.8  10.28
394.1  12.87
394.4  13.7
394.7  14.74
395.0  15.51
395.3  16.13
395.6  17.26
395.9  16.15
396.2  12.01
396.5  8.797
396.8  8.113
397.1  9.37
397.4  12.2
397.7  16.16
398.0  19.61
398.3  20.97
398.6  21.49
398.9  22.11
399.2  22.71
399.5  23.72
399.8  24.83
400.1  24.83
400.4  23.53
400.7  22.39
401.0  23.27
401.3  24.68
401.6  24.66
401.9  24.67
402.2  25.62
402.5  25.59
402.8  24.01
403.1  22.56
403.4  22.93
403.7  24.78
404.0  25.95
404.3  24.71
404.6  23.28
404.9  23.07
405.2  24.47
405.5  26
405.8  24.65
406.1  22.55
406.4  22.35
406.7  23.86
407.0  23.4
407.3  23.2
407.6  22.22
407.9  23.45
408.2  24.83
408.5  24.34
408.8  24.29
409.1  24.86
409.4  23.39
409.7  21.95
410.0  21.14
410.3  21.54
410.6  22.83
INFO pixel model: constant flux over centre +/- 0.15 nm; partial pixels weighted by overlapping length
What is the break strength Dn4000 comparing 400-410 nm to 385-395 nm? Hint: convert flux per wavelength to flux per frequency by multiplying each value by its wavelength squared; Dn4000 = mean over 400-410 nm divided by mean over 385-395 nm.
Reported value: 1.88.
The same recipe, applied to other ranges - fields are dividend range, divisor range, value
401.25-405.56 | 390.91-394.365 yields 1.87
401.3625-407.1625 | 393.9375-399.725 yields 1.56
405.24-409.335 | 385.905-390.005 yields 1.99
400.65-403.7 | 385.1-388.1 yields 2.16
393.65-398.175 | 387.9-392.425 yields 0.88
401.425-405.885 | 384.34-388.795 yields 2.21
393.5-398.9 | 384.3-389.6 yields 1.22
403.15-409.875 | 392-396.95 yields 2.02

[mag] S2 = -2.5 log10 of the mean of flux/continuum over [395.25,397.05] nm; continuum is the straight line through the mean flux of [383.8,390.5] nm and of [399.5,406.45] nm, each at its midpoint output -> 0.44 mag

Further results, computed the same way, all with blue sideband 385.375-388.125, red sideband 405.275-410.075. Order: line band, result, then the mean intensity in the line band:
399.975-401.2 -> -0.19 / 23.5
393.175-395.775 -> 0.23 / 13.3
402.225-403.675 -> -0.15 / 24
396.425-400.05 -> 0.04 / 17.9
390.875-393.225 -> -0.04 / 15.4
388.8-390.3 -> -0.17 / 15.8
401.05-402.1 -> -0.21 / 24.6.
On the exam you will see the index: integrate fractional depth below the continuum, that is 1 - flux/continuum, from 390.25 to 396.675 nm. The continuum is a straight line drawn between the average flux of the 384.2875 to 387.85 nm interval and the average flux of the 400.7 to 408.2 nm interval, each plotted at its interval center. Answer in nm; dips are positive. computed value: 0.90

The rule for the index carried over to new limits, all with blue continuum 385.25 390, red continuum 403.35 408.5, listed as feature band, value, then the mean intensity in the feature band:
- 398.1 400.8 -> -0.38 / 22.9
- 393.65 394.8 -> 0.28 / 12.8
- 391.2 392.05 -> -0.21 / 19.2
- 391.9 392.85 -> 0.14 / 13.5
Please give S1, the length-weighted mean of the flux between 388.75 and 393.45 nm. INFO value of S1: 15.3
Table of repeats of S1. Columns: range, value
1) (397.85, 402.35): 23.3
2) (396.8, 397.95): 12.6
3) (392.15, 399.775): 14.8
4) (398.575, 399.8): 22.9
